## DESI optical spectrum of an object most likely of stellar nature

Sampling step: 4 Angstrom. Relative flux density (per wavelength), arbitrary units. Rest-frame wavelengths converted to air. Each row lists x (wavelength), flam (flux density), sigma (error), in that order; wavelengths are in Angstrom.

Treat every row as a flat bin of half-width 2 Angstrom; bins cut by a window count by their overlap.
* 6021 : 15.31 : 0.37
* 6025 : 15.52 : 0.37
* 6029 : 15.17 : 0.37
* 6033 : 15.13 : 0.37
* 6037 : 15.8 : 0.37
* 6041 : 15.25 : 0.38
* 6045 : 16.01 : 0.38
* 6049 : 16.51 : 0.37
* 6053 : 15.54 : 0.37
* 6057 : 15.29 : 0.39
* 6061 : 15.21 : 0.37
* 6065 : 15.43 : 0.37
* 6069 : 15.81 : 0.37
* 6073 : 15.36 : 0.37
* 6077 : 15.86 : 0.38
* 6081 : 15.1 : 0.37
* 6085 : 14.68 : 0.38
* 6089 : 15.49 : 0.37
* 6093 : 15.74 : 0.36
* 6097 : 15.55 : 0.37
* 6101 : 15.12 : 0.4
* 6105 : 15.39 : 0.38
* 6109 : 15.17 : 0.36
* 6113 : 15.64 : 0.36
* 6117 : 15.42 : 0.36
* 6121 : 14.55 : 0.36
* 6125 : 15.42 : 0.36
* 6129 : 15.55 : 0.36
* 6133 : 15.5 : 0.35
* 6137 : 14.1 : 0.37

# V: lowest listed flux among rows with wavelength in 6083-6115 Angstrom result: 14.68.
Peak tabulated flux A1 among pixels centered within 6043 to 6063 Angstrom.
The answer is 16.51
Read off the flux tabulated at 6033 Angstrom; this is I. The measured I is 15.13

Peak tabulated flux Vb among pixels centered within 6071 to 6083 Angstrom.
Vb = 15.86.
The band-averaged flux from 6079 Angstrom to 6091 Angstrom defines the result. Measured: 15.1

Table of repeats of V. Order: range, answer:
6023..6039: 15.13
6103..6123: 14.55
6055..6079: 15.21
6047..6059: 15.29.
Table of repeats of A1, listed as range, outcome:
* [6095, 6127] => 15.64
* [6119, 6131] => 15.55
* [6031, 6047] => 16.01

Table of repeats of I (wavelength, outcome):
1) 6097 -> 15.55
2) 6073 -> 15.36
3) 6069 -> 15.81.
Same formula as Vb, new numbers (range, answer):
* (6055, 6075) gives 15.81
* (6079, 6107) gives 15.74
